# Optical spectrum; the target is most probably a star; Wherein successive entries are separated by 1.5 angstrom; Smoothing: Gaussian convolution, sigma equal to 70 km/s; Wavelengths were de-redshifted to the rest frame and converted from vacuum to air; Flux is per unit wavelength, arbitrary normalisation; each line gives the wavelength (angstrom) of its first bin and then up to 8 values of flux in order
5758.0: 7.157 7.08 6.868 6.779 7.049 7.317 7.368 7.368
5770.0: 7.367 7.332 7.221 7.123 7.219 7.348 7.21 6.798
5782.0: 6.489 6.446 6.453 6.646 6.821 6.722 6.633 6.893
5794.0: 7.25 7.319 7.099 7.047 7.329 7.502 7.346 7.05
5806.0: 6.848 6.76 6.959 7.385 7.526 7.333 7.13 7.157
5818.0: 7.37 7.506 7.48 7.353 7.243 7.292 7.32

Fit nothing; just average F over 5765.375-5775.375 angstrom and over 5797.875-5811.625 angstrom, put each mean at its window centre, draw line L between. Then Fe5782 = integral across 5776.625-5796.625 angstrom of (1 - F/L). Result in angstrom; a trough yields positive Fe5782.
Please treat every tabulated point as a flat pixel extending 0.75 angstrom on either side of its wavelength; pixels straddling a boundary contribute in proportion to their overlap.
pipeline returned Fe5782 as 1.0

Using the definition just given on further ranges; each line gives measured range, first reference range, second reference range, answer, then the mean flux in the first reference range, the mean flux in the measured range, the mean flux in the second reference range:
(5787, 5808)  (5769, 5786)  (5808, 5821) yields 0.35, 7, 7.04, 7.3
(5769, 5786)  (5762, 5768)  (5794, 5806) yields 0.41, 7.15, 7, 7.22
